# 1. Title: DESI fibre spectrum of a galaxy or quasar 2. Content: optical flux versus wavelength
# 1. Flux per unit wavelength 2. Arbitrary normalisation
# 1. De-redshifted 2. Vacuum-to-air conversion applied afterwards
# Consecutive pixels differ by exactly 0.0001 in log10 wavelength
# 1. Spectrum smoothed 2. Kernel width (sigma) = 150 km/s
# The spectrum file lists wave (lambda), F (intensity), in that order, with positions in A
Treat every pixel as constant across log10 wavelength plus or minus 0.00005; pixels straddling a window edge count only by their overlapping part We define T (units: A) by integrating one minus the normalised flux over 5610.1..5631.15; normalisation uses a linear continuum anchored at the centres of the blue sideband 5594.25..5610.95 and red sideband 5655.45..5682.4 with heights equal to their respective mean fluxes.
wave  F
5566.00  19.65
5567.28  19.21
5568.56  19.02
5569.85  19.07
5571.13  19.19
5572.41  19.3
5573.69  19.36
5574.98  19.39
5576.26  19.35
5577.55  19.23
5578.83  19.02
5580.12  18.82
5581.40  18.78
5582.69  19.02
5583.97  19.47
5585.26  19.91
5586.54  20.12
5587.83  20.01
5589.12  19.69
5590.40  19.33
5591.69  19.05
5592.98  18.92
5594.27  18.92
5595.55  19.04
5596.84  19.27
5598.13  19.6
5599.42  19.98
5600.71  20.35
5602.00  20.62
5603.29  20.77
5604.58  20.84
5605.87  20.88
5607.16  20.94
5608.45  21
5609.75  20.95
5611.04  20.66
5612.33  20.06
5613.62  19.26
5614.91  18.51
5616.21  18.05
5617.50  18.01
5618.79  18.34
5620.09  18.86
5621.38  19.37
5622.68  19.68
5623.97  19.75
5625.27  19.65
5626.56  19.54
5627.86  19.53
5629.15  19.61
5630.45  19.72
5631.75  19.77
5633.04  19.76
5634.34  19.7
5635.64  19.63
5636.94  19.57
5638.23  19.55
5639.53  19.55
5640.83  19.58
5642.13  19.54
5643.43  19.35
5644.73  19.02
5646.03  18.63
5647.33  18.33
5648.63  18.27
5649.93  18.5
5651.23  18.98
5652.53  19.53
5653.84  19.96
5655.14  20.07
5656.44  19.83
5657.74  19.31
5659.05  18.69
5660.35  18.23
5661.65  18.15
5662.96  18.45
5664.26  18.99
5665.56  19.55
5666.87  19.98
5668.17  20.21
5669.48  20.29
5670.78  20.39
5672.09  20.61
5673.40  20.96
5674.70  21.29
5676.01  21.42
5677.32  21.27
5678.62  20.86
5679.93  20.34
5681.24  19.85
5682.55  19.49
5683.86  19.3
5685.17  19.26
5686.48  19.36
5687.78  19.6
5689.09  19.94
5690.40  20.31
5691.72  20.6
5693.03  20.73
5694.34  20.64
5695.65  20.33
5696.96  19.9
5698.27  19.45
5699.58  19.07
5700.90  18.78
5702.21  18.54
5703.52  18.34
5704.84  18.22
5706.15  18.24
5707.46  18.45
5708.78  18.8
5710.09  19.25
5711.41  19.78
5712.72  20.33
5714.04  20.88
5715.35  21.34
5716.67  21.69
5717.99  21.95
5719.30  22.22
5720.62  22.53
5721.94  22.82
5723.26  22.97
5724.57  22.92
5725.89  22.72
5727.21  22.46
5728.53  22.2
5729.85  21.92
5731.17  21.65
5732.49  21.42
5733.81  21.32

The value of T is 0.93 A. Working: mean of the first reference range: 20.3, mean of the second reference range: 19.9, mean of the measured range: 19.3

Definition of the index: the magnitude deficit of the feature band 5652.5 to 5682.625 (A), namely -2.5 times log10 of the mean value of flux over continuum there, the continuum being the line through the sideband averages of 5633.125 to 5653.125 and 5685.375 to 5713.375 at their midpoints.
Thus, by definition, -0.034 mag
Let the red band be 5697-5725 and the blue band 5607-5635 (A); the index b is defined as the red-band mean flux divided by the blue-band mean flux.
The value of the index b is 1.0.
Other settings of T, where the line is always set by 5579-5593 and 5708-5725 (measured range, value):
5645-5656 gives 0.7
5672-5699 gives 0.8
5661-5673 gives 0.5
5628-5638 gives 0.2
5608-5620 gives 0.3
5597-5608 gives -0.5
